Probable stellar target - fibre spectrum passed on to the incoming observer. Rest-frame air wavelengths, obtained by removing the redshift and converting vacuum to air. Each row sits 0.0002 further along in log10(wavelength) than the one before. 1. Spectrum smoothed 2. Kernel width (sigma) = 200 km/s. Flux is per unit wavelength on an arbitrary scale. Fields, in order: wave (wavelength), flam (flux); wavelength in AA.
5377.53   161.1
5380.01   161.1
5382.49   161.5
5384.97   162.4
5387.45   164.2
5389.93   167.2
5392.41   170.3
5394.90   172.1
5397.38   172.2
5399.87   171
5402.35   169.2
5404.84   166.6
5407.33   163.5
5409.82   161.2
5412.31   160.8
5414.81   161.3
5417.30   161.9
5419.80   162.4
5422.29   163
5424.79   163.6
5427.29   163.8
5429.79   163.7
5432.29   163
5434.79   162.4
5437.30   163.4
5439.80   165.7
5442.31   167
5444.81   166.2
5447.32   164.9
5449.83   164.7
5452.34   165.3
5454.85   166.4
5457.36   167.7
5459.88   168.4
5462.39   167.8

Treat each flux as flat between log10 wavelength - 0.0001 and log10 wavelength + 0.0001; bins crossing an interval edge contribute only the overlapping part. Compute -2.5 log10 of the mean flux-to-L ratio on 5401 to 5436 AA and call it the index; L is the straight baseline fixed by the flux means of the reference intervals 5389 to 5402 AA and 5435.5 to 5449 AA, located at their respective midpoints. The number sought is 0.03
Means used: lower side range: 171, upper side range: 165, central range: 163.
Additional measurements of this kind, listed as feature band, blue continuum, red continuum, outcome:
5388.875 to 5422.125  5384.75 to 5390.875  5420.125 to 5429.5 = -0.01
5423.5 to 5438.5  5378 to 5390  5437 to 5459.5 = 0.01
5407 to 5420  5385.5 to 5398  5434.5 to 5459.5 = 0.04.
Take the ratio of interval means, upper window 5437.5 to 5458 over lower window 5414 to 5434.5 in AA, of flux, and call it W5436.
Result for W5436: 1.0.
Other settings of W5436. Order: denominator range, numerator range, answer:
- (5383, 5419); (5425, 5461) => 1.00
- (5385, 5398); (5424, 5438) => 0.97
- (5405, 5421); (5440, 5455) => 1.02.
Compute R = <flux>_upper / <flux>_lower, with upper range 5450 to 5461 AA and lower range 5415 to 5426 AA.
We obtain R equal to 1.02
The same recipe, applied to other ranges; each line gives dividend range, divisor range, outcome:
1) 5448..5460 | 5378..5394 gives 1.01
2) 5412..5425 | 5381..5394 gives 0.98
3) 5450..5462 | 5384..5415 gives 1.00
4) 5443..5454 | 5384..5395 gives 0.99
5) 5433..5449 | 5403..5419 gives 1.01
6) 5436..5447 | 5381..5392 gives 1.01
